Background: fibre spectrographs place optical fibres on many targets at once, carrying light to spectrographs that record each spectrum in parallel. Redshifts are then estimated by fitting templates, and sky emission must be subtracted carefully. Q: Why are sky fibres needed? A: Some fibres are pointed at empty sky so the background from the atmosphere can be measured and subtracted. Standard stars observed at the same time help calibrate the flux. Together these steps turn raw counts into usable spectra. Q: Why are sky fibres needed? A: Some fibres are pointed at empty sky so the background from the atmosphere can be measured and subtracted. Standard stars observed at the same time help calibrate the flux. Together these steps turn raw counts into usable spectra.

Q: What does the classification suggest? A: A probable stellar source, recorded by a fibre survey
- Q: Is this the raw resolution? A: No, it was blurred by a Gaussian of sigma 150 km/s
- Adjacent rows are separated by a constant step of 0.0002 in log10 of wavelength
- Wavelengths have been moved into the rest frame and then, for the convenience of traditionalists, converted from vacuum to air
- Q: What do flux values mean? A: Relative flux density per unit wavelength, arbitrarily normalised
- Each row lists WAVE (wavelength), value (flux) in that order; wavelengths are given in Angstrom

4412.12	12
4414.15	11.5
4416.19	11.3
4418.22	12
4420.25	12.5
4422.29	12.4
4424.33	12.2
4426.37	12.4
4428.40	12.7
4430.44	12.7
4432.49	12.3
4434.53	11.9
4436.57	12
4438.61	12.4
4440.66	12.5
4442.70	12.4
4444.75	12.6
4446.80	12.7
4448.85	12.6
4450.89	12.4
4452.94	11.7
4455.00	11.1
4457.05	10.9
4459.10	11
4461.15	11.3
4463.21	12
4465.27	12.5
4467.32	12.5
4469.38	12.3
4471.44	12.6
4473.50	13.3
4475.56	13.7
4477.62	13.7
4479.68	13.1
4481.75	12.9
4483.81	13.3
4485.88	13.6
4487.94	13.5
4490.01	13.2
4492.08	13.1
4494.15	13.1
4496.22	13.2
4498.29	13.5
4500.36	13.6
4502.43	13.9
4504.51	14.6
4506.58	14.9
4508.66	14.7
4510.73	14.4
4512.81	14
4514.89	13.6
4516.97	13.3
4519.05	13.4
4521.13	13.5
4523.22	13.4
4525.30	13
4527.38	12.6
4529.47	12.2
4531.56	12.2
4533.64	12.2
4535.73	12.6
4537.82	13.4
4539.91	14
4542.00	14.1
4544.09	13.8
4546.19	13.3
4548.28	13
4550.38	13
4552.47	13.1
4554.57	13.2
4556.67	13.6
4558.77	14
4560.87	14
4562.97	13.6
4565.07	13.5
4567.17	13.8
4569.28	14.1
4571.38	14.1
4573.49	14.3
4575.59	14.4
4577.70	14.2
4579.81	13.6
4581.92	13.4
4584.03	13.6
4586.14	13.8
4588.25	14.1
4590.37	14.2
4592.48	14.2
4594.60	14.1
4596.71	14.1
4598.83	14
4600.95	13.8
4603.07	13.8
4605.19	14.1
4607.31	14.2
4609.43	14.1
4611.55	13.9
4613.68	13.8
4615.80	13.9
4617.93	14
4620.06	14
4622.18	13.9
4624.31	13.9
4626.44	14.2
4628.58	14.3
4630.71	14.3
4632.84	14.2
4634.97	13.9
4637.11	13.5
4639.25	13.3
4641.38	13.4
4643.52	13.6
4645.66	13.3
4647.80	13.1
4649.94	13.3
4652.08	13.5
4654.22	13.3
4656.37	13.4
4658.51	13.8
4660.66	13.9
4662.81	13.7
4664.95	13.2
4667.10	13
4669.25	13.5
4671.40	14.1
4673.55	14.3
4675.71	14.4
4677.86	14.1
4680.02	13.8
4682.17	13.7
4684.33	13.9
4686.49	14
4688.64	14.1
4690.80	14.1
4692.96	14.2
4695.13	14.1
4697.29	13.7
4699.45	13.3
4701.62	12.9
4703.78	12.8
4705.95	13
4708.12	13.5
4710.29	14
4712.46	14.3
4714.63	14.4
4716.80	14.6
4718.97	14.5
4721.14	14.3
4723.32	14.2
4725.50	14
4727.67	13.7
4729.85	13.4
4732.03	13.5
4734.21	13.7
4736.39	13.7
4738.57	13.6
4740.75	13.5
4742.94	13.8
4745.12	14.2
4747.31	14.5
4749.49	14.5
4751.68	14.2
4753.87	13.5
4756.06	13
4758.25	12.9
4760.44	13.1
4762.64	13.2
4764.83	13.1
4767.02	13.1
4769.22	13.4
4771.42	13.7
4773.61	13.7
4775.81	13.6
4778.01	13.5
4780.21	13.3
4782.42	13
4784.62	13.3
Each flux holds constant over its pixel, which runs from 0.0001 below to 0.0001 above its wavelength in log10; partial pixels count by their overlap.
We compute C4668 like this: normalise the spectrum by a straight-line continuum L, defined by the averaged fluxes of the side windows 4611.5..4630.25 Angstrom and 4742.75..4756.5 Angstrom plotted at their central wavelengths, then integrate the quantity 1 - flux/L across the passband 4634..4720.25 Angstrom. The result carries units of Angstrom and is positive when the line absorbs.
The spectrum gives 1.80 Angstrom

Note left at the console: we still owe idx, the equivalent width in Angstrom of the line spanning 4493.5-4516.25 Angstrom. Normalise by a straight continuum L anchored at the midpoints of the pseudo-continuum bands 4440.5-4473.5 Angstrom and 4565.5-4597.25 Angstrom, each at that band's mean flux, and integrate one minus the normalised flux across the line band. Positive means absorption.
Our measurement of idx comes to -2.0 Angstrom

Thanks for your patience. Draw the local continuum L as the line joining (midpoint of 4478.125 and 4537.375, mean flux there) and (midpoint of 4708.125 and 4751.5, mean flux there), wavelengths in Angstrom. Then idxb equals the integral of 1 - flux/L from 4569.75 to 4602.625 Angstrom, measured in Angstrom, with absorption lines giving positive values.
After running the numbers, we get -0.9 Angstrom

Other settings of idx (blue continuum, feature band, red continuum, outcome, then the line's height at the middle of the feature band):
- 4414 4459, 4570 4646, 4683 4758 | -4.50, 13.2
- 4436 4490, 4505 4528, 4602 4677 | -1.54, 12.9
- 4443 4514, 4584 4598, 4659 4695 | -0.58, 13.5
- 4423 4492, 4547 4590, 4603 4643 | -0.85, 13.5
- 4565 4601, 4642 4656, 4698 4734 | 0.53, 13.9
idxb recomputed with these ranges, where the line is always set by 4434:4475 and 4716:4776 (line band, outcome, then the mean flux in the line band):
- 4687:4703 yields -0.4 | 13.8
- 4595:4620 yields -1.9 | 14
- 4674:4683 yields -0.5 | 14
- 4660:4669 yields -0.1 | 13.4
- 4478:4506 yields -2.5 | 13.5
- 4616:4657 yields -1.8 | 13.7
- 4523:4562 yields -1.7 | 13.2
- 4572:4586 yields -1.2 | 13.9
